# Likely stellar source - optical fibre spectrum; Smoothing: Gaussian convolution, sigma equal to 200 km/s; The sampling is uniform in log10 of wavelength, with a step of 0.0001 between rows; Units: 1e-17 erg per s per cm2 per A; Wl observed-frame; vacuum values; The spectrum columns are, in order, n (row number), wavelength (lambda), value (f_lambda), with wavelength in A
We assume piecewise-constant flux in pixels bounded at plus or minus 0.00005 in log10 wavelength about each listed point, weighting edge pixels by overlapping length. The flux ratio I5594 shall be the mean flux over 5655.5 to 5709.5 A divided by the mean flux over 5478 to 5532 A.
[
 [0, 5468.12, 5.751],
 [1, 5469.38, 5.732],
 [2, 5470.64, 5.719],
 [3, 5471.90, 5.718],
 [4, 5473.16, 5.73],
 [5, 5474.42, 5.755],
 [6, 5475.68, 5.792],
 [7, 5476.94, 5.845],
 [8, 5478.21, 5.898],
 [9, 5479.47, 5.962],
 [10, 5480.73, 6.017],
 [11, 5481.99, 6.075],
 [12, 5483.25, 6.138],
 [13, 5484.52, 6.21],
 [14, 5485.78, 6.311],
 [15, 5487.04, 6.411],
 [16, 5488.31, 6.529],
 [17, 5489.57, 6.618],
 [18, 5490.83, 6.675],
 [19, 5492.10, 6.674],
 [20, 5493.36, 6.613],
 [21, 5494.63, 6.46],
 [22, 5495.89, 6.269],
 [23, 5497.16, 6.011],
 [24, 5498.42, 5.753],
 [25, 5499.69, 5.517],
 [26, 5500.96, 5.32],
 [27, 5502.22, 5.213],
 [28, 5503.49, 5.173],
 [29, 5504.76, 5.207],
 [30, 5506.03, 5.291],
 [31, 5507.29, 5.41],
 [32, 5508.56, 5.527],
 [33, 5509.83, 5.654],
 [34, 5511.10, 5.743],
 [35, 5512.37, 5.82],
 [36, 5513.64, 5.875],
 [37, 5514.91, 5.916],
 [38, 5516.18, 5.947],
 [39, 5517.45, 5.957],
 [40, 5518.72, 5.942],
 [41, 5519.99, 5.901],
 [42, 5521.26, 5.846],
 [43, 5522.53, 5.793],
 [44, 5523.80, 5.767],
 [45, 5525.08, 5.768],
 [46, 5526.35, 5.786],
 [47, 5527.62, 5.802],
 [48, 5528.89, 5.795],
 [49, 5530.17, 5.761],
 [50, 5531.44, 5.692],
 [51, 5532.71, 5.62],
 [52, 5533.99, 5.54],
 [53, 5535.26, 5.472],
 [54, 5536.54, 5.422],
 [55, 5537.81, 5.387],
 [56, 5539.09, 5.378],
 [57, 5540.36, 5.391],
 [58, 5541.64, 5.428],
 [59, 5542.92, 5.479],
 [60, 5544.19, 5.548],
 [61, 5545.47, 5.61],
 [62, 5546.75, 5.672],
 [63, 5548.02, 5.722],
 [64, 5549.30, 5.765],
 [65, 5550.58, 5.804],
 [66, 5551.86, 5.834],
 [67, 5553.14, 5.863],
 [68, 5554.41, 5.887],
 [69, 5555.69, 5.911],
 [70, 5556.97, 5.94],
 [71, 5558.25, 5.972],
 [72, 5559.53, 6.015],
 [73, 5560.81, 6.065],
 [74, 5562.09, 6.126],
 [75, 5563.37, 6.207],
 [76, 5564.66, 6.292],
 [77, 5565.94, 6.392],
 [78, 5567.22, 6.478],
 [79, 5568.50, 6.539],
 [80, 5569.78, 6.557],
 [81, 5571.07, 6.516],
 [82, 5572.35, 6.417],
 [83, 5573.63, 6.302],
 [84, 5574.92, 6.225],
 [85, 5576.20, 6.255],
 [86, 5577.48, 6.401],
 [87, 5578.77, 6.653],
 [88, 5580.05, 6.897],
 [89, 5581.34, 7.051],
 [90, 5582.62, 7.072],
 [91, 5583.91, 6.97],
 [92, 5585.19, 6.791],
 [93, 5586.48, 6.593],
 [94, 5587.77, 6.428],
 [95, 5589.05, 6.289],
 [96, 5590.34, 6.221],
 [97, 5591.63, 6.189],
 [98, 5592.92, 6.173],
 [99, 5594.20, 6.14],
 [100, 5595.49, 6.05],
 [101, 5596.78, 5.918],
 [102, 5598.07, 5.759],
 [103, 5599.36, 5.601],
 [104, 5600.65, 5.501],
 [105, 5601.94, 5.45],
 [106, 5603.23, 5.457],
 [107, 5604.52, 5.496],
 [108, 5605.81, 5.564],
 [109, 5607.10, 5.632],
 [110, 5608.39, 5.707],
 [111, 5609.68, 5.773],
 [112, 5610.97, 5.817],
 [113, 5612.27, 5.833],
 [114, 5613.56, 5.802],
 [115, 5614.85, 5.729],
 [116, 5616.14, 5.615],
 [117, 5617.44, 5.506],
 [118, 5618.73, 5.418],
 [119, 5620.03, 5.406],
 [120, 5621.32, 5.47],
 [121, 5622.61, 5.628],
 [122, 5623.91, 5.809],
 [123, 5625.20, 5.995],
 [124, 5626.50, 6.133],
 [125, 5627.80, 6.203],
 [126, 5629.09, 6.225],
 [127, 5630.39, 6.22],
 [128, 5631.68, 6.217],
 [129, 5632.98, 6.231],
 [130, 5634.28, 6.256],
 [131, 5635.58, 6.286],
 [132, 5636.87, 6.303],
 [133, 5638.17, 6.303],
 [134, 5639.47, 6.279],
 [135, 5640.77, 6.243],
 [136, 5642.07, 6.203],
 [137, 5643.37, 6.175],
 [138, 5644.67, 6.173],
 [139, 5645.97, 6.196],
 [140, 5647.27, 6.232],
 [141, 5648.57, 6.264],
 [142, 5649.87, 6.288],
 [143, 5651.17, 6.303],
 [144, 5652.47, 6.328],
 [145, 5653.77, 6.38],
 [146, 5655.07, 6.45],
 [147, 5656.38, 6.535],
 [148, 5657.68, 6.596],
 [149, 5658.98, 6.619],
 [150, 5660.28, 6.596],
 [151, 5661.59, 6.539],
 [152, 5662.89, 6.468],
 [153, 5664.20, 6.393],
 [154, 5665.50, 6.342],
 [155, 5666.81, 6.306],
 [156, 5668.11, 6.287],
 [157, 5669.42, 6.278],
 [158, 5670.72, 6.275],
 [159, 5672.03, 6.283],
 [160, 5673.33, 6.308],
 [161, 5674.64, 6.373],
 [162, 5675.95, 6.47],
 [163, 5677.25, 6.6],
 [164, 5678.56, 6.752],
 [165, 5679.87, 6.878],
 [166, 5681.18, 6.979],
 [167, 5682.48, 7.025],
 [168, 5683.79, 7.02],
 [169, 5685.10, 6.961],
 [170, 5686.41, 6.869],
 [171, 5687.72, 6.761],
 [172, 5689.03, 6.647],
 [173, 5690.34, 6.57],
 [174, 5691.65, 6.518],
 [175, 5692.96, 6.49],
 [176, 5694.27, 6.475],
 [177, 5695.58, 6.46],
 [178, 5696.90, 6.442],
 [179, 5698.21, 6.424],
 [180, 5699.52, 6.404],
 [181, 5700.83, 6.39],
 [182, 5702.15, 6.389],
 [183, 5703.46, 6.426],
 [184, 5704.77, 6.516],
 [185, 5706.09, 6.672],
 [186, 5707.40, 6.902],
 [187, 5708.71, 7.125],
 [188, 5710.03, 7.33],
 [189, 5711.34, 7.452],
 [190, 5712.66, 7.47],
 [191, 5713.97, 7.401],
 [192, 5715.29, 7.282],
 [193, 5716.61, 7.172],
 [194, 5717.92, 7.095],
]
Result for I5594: 1.11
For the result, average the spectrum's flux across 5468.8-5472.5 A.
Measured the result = 5.72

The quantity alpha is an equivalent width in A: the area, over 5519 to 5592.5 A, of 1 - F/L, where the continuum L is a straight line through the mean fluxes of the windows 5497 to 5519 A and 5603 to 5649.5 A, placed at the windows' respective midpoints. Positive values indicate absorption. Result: -3.8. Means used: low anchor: 5.61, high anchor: 5.95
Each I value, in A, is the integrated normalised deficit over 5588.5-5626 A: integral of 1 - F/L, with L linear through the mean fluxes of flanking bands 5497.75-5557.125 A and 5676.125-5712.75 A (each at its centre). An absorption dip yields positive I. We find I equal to 2.5 A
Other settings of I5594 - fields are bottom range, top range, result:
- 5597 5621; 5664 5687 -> 1.17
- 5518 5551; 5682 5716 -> 1.20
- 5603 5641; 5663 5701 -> 1.11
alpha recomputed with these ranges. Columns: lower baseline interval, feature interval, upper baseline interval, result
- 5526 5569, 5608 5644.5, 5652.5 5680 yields 1.6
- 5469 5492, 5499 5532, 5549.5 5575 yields 2.4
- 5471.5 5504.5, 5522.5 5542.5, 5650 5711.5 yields 1.8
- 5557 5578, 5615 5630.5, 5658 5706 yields 1.5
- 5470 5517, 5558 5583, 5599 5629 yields -2.8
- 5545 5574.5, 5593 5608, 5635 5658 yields 1.2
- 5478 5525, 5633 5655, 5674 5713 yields 0.8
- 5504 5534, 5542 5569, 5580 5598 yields 0.7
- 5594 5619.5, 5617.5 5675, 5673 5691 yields 0.2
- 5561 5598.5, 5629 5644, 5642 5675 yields 0.3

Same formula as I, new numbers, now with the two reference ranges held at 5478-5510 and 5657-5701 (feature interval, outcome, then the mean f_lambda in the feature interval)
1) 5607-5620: 1.38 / 5.67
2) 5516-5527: 0.36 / 5.85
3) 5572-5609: 0.55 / 6.18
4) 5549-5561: 0.50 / 5.9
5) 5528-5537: 0.69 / 5.62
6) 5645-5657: 0.26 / 6.33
